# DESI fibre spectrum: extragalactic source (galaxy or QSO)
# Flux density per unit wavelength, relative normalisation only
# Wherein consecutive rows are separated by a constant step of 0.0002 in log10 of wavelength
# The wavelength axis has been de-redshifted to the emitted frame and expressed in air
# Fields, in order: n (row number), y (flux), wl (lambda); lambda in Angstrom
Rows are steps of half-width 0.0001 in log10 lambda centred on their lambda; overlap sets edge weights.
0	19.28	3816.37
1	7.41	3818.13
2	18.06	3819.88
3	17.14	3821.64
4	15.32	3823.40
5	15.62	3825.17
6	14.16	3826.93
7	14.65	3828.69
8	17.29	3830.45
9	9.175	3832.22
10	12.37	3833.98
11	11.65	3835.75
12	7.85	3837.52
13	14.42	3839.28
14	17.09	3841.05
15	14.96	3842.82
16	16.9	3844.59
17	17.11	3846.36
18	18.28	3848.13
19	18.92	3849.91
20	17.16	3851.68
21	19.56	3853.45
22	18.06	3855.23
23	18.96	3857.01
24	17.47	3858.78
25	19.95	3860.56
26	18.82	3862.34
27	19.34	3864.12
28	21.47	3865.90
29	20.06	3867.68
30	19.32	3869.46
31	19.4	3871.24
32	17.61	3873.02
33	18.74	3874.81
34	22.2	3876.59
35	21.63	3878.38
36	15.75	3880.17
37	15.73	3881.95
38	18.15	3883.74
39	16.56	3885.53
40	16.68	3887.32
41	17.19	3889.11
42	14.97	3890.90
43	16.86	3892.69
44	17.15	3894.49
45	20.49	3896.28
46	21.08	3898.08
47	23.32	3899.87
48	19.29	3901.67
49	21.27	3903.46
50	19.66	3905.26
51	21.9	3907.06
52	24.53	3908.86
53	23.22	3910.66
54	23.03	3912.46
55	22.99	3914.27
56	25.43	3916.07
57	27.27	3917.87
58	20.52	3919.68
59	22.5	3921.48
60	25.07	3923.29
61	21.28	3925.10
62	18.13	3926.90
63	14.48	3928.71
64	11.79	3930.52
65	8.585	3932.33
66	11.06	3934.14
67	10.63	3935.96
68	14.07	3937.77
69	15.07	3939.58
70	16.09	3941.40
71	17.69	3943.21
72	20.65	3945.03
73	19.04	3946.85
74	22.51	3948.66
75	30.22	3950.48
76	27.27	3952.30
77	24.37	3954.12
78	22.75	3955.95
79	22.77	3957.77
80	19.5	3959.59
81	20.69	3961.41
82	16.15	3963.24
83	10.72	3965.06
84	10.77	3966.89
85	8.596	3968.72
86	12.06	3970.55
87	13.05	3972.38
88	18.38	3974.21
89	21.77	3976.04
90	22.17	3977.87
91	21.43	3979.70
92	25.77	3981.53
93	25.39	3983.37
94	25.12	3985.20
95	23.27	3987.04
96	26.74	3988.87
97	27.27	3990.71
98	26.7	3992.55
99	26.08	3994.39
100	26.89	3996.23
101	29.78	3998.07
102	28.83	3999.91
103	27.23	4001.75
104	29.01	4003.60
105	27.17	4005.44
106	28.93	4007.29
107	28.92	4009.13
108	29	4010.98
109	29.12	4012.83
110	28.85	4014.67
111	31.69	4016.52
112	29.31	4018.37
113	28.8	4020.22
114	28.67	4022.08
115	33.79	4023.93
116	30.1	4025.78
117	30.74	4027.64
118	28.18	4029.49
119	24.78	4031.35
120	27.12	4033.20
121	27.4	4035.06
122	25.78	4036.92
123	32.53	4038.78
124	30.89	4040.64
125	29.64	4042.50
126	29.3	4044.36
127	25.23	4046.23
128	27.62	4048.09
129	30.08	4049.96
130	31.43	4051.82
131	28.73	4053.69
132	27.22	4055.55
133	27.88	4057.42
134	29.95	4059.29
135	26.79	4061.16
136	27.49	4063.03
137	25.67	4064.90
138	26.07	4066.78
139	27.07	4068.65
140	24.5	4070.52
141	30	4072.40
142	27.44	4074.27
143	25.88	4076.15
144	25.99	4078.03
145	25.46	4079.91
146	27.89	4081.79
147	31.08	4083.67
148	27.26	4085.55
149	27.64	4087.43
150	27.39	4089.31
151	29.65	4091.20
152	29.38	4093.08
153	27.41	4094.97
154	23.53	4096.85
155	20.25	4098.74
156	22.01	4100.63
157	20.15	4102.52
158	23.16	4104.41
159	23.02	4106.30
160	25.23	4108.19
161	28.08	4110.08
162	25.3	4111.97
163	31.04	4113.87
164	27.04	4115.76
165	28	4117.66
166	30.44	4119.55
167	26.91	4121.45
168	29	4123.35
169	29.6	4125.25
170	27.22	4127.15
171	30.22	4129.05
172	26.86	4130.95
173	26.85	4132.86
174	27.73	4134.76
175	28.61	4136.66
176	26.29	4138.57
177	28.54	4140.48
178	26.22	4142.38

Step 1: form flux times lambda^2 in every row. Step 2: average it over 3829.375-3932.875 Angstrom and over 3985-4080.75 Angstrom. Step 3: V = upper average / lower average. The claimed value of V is 1.64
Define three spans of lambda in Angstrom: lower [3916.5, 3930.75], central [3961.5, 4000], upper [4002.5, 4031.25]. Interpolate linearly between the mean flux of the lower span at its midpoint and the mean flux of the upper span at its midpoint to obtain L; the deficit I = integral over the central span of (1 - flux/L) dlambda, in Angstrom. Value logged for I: 7.49 Angstrom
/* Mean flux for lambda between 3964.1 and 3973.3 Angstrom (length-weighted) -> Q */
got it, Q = 11.1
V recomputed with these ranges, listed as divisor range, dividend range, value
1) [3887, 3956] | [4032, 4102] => 1.49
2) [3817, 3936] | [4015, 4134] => 1.70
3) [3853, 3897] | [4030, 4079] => 1.65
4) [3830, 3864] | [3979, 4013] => 1.80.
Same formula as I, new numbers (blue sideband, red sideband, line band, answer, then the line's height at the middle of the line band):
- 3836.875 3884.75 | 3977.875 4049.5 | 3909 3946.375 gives 6.1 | 22.3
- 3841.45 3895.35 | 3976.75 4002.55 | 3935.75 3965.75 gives 4.8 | 23.4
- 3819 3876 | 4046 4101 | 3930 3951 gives 4.8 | 21.1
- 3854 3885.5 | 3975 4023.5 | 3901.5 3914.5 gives -0.4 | 21.3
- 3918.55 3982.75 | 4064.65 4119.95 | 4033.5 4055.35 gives -4.8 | 23.7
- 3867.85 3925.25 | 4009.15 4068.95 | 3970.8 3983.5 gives 2.4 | 25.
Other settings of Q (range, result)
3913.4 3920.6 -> 24.1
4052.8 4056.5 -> 28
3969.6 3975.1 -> 14.4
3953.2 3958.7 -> 23.3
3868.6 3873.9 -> 18.8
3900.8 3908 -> 20.6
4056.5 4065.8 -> 27.6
